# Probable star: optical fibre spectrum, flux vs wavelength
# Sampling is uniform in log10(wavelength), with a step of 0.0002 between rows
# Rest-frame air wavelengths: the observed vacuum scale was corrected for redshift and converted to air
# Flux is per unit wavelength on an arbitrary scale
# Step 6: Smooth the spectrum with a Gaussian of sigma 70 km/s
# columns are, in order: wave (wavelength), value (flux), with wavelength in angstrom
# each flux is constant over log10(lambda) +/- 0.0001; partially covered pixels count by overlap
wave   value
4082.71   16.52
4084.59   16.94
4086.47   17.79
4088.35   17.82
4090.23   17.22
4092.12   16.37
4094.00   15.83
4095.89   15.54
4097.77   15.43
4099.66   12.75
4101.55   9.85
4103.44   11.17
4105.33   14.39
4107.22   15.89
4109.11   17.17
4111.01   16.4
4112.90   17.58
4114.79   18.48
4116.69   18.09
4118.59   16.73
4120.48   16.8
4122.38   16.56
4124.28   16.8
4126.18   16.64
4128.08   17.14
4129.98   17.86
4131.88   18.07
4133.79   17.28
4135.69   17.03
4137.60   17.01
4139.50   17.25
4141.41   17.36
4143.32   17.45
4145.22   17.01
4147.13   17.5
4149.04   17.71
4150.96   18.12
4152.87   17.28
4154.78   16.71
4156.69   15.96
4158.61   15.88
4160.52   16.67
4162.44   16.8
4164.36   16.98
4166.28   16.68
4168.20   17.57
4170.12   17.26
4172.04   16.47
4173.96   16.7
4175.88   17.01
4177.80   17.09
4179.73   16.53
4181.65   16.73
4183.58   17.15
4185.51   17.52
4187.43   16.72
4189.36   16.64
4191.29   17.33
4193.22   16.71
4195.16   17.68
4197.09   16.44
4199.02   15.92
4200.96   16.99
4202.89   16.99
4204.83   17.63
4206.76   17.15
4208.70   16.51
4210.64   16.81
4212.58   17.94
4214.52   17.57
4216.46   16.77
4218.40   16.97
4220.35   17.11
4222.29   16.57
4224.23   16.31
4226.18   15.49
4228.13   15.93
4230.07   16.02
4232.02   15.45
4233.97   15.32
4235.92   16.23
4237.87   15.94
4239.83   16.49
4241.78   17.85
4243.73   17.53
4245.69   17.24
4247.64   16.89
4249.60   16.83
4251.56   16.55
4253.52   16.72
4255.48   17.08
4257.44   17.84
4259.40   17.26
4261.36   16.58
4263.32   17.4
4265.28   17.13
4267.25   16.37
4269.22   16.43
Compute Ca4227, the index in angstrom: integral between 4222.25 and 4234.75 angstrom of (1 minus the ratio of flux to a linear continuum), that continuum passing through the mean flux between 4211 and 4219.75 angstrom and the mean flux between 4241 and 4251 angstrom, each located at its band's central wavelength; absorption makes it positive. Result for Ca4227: 1.0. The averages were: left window 17.3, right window 17.2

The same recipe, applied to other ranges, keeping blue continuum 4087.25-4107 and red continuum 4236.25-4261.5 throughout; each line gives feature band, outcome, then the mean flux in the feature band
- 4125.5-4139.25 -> -1.86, 17.3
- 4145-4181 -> -2.87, 16.9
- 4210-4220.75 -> -0.48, 17.2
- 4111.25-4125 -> -2.04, 17.3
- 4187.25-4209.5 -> -0.93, 16.9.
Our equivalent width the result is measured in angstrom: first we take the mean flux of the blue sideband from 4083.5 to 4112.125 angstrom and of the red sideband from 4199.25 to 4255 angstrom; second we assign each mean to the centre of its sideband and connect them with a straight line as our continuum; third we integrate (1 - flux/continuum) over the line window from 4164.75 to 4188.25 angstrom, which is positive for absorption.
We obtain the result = -1.12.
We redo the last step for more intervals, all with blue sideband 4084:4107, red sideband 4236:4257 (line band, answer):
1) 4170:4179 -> -0.46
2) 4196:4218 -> -0.74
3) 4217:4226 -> -0.02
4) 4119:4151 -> -3.44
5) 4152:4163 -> -0.49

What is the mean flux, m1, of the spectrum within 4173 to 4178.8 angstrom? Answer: 16.9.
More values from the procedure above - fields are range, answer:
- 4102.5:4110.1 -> 14.7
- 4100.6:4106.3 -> 11.8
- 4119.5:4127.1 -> 16.7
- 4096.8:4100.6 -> 14.1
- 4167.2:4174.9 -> 17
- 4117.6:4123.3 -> 16.7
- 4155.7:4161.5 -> 16.2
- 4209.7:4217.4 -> 17.3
